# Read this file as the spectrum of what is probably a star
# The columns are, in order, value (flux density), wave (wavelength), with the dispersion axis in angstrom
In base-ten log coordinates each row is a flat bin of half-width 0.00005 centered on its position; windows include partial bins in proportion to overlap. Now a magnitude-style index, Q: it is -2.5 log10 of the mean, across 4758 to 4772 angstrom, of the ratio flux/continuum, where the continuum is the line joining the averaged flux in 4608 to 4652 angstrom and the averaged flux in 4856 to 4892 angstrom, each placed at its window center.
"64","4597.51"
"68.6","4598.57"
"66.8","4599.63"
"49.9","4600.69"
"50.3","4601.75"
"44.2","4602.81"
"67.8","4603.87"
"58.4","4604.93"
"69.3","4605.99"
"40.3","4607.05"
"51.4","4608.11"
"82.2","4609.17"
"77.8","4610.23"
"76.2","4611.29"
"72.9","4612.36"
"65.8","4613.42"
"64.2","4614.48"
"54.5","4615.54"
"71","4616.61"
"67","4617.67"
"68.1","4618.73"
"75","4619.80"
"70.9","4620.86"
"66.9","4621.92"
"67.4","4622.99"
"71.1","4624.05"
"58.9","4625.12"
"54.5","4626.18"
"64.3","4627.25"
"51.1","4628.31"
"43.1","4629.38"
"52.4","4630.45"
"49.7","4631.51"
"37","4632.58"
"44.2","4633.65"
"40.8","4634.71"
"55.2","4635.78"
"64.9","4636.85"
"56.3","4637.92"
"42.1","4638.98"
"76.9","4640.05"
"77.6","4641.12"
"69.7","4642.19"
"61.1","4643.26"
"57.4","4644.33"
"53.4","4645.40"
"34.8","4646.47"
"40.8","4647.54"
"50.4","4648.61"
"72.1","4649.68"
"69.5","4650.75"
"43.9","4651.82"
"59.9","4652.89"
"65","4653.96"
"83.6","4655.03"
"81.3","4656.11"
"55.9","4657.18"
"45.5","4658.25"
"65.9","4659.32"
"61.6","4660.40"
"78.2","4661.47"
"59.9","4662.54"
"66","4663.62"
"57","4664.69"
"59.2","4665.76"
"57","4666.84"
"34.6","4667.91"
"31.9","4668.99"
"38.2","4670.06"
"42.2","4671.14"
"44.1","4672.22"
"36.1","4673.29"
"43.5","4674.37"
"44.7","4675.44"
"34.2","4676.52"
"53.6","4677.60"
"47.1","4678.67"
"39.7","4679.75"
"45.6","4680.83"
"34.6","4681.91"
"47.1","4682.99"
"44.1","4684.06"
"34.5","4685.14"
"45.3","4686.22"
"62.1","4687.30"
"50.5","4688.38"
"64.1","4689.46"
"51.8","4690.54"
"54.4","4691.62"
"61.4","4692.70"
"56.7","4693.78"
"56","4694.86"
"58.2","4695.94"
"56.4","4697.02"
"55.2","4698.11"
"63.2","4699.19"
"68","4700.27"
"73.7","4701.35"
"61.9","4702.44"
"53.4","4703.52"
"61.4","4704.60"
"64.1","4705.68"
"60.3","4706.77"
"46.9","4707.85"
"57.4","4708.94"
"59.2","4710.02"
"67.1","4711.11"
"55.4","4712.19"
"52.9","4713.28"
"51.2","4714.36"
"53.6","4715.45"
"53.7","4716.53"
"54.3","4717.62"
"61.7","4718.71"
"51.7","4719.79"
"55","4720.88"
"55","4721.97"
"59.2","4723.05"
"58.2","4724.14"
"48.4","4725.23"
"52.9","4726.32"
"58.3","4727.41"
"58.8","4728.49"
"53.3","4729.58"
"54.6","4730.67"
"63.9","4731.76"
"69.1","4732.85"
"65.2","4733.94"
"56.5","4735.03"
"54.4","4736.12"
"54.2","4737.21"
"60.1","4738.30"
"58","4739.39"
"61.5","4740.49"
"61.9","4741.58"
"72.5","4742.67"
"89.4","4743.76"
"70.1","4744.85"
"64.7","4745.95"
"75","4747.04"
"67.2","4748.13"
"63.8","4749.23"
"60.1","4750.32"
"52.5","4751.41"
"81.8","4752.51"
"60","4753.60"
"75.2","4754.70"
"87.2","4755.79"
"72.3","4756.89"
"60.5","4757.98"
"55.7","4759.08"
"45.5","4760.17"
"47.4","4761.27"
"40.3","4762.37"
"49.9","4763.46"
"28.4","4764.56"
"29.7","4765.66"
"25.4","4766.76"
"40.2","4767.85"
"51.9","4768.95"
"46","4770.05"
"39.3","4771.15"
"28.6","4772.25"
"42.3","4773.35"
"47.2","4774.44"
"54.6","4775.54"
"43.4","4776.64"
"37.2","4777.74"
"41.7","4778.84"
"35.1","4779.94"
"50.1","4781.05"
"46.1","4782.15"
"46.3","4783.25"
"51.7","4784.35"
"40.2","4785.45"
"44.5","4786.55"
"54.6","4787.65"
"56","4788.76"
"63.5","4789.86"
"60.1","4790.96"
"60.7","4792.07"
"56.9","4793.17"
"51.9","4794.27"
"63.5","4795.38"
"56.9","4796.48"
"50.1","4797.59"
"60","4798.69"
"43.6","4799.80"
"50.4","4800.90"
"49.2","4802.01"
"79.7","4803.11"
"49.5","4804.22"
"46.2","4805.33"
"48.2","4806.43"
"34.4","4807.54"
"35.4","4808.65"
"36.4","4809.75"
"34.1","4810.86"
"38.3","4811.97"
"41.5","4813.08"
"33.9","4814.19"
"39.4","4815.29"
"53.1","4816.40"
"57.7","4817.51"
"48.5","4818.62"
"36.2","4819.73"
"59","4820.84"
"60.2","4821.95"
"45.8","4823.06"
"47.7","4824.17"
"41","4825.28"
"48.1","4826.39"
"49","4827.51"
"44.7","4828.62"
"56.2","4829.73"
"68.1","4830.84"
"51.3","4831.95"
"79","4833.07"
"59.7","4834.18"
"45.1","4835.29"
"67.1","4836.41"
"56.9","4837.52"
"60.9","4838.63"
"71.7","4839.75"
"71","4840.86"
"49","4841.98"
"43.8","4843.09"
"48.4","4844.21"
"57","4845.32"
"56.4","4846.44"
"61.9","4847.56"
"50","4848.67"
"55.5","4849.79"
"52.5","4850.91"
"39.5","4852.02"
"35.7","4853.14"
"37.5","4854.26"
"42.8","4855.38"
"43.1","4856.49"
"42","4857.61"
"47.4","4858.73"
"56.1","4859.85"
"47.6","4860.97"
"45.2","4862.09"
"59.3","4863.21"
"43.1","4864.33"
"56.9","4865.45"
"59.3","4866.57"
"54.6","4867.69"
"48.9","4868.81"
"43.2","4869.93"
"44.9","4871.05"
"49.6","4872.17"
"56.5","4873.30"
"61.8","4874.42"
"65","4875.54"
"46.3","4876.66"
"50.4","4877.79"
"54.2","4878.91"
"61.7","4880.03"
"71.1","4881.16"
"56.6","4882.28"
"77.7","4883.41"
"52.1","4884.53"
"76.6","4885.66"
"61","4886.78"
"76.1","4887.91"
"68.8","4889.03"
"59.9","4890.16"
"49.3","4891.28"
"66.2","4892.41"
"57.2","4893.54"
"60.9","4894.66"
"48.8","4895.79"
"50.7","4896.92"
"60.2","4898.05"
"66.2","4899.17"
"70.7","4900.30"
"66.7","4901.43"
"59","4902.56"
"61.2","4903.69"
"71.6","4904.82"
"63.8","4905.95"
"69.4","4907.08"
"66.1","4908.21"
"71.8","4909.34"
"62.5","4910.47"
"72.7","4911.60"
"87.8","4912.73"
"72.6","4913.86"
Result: 0.35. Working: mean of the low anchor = 60.3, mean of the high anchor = 55.9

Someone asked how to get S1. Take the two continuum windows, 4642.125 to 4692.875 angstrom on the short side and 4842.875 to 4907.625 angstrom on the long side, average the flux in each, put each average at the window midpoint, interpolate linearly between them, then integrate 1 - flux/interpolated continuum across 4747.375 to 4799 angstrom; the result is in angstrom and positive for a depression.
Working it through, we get 2.5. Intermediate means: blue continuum 52.6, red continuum 55.9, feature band 51.6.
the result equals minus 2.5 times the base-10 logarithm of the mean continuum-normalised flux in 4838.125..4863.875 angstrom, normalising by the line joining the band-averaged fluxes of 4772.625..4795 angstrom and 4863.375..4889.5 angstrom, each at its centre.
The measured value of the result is 0.09 mag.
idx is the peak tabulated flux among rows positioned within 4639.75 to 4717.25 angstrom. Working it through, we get 83.6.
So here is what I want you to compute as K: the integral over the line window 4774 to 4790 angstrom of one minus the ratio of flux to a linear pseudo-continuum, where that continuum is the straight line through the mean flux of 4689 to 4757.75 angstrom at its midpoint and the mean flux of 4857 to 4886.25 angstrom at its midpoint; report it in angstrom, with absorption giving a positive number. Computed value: 3.1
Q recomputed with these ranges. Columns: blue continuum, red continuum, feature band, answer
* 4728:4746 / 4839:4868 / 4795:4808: 0.07 mag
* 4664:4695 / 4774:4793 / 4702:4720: -0.19 mag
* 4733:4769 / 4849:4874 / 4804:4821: 0.23 mag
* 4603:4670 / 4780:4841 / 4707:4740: -0.02 mag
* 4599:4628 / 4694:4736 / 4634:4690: 0.15 mag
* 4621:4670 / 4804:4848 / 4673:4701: 0.11 mag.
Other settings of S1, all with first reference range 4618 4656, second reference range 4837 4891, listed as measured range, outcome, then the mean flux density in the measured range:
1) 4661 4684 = 4.36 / 47.2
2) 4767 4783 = 3.84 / 42.8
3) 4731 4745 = -1.73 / 64.1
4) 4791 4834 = 4.10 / 50.4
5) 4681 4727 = 1.73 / 55.5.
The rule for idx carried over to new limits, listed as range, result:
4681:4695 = 64.1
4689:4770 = 89.4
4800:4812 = 79.7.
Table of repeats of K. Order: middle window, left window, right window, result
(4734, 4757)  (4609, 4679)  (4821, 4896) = -4.1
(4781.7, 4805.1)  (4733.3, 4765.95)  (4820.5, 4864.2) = 1.2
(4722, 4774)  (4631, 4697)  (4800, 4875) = -4.8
